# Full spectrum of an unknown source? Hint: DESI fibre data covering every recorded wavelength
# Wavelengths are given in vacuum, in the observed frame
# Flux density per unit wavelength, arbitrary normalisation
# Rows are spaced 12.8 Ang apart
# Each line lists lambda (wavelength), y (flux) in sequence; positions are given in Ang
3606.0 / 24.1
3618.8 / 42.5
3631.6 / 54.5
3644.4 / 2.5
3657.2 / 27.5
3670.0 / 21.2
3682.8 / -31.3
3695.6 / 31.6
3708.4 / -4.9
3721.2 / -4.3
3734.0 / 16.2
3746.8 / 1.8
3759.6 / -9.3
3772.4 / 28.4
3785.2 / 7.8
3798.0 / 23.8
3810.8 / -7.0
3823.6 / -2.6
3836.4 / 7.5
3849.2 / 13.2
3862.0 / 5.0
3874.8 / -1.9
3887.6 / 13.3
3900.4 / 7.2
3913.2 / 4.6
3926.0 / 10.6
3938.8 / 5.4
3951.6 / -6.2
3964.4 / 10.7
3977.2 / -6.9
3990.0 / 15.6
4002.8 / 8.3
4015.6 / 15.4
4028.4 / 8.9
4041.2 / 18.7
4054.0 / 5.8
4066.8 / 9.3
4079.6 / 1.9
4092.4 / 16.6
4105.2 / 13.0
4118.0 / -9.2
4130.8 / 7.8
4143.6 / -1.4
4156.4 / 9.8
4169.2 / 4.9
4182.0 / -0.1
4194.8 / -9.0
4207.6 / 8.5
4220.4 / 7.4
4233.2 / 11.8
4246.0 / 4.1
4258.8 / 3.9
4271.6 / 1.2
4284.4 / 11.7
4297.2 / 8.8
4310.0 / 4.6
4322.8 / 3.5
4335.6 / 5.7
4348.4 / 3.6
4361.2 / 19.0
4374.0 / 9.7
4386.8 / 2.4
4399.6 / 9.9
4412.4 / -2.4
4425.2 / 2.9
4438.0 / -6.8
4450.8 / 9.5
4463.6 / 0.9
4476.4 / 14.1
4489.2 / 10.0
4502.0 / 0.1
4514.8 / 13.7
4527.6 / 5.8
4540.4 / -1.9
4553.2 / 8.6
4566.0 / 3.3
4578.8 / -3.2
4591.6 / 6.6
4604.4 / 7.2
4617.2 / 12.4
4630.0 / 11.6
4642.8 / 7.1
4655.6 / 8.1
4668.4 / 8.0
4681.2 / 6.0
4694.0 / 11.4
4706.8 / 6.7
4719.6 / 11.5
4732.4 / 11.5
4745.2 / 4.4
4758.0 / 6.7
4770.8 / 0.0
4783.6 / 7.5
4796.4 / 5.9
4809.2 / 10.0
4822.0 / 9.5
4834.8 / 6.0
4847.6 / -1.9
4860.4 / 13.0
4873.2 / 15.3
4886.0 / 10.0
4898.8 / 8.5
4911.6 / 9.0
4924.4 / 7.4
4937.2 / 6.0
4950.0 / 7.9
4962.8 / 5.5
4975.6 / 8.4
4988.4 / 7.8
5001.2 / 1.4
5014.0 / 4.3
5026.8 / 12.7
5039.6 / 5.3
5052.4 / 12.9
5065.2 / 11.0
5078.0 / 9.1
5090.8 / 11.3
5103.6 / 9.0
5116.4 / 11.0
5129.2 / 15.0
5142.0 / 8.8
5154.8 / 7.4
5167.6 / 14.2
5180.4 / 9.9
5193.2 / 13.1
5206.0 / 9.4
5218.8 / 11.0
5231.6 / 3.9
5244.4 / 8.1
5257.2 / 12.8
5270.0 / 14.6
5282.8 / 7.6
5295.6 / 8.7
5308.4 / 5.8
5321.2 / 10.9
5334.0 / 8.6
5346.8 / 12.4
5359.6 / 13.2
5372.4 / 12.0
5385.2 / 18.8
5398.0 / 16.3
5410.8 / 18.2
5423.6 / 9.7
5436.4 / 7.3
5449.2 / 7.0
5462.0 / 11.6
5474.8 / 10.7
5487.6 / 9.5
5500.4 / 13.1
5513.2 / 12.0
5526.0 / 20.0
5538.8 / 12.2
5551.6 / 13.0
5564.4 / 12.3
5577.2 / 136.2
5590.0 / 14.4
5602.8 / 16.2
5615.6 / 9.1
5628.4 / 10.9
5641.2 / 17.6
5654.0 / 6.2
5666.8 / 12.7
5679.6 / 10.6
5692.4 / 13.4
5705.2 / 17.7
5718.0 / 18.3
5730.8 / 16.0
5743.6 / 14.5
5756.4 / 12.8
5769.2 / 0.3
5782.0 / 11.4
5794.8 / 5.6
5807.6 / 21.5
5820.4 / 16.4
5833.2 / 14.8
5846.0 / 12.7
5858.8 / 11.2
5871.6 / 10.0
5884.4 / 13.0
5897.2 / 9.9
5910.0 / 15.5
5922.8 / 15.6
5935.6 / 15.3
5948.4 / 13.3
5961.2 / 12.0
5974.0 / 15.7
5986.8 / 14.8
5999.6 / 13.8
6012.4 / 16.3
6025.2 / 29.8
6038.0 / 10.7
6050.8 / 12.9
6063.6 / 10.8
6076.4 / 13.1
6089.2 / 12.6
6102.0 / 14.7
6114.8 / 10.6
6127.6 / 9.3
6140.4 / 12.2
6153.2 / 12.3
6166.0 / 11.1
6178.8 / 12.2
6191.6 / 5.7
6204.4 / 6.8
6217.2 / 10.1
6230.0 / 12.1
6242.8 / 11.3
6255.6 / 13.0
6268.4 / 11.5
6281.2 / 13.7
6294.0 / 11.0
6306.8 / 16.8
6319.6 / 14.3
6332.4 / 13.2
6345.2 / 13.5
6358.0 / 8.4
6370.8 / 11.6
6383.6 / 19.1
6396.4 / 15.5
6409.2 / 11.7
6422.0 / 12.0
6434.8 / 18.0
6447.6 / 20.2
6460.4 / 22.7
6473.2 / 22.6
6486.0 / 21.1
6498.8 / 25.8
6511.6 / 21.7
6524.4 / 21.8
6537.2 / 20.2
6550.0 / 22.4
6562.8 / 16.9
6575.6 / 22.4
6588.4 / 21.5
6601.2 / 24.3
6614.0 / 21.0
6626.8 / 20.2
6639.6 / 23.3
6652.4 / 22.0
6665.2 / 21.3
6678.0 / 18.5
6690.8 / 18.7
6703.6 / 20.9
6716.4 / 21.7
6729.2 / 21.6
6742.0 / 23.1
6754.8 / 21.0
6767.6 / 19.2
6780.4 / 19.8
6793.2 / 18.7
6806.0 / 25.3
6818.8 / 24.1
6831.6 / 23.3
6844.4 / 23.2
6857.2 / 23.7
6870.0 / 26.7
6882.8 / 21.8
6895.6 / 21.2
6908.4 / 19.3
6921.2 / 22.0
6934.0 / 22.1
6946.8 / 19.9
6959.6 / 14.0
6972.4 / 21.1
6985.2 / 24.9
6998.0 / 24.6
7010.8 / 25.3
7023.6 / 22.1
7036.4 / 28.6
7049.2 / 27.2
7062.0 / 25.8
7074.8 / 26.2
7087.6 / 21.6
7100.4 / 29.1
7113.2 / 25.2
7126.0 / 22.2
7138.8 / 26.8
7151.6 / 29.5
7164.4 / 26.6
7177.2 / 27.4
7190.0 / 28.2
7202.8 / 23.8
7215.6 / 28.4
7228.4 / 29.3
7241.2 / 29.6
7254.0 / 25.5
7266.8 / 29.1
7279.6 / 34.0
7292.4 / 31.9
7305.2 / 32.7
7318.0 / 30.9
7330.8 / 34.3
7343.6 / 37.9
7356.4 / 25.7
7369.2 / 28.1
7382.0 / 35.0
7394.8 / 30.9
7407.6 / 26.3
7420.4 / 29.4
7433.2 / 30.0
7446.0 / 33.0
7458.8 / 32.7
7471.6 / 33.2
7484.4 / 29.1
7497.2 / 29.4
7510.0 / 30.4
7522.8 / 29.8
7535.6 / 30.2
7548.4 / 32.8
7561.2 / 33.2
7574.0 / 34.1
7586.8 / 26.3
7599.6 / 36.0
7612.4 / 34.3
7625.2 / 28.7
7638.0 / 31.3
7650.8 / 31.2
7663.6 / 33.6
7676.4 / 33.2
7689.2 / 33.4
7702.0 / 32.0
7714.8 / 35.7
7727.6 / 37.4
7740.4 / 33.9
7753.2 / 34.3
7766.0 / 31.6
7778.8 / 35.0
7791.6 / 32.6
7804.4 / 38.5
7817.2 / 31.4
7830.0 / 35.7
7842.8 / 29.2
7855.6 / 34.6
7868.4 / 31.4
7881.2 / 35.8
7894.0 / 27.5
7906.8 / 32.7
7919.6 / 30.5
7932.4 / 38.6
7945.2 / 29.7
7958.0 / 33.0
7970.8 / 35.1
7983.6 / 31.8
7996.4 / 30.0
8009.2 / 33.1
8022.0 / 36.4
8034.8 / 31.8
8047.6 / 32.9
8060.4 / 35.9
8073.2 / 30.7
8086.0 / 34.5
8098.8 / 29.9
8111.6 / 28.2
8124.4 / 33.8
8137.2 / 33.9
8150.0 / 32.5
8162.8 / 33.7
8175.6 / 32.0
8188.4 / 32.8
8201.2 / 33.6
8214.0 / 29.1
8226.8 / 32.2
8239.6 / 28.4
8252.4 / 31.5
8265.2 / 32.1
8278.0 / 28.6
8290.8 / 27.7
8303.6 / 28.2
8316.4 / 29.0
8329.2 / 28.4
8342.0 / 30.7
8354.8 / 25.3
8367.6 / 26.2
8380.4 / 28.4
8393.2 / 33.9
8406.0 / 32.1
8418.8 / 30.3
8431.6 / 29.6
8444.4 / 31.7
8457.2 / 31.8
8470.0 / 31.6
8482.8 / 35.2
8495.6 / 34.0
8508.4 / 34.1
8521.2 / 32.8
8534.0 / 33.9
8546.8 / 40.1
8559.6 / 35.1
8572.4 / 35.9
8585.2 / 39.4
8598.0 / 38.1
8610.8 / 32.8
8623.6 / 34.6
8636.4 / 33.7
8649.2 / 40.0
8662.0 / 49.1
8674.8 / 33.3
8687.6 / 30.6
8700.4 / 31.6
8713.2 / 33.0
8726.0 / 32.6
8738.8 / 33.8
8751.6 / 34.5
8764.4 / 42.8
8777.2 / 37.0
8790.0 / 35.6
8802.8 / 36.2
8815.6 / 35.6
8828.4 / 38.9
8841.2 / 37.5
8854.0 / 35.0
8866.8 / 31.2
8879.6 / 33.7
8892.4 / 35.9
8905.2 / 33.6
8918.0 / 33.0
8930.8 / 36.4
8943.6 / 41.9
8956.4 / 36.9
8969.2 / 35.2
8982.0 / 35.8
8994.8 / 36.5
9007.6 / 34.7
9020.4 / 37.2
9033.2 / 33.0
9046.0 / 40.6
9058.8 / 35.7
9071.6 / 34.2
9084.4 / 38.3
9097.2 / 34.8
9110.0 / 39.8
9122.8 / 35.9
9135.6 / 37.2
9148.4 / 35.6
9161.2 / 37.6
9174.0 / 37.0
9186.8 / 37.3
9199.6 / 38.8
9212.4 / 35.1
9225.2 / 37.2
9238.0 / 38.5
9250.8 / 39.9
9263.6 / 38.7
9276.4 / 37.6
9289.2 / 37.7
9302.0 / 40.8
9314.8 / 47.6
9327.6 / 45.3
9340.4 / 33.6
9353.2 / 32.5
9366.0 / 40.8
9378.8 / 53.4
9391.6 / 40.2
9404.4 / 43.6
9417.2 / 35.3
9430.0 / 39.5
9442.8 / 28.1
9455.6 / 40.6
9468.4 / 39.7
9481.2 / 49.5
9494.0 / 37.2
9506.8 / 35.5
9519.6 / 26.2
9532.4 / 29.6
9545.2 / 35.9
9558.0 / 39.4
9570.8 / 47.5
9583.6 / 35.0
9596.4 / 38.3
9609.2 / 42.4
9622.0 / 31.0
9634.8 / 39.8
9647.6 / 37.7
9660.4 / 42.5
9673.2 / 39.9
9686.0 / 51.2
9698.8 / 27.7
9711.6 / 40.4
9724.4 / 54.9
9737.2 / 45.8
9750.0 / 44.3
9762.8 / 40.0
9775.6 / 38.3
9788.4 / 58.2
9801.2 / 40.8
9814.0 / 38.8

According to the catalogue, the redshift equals 0.615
